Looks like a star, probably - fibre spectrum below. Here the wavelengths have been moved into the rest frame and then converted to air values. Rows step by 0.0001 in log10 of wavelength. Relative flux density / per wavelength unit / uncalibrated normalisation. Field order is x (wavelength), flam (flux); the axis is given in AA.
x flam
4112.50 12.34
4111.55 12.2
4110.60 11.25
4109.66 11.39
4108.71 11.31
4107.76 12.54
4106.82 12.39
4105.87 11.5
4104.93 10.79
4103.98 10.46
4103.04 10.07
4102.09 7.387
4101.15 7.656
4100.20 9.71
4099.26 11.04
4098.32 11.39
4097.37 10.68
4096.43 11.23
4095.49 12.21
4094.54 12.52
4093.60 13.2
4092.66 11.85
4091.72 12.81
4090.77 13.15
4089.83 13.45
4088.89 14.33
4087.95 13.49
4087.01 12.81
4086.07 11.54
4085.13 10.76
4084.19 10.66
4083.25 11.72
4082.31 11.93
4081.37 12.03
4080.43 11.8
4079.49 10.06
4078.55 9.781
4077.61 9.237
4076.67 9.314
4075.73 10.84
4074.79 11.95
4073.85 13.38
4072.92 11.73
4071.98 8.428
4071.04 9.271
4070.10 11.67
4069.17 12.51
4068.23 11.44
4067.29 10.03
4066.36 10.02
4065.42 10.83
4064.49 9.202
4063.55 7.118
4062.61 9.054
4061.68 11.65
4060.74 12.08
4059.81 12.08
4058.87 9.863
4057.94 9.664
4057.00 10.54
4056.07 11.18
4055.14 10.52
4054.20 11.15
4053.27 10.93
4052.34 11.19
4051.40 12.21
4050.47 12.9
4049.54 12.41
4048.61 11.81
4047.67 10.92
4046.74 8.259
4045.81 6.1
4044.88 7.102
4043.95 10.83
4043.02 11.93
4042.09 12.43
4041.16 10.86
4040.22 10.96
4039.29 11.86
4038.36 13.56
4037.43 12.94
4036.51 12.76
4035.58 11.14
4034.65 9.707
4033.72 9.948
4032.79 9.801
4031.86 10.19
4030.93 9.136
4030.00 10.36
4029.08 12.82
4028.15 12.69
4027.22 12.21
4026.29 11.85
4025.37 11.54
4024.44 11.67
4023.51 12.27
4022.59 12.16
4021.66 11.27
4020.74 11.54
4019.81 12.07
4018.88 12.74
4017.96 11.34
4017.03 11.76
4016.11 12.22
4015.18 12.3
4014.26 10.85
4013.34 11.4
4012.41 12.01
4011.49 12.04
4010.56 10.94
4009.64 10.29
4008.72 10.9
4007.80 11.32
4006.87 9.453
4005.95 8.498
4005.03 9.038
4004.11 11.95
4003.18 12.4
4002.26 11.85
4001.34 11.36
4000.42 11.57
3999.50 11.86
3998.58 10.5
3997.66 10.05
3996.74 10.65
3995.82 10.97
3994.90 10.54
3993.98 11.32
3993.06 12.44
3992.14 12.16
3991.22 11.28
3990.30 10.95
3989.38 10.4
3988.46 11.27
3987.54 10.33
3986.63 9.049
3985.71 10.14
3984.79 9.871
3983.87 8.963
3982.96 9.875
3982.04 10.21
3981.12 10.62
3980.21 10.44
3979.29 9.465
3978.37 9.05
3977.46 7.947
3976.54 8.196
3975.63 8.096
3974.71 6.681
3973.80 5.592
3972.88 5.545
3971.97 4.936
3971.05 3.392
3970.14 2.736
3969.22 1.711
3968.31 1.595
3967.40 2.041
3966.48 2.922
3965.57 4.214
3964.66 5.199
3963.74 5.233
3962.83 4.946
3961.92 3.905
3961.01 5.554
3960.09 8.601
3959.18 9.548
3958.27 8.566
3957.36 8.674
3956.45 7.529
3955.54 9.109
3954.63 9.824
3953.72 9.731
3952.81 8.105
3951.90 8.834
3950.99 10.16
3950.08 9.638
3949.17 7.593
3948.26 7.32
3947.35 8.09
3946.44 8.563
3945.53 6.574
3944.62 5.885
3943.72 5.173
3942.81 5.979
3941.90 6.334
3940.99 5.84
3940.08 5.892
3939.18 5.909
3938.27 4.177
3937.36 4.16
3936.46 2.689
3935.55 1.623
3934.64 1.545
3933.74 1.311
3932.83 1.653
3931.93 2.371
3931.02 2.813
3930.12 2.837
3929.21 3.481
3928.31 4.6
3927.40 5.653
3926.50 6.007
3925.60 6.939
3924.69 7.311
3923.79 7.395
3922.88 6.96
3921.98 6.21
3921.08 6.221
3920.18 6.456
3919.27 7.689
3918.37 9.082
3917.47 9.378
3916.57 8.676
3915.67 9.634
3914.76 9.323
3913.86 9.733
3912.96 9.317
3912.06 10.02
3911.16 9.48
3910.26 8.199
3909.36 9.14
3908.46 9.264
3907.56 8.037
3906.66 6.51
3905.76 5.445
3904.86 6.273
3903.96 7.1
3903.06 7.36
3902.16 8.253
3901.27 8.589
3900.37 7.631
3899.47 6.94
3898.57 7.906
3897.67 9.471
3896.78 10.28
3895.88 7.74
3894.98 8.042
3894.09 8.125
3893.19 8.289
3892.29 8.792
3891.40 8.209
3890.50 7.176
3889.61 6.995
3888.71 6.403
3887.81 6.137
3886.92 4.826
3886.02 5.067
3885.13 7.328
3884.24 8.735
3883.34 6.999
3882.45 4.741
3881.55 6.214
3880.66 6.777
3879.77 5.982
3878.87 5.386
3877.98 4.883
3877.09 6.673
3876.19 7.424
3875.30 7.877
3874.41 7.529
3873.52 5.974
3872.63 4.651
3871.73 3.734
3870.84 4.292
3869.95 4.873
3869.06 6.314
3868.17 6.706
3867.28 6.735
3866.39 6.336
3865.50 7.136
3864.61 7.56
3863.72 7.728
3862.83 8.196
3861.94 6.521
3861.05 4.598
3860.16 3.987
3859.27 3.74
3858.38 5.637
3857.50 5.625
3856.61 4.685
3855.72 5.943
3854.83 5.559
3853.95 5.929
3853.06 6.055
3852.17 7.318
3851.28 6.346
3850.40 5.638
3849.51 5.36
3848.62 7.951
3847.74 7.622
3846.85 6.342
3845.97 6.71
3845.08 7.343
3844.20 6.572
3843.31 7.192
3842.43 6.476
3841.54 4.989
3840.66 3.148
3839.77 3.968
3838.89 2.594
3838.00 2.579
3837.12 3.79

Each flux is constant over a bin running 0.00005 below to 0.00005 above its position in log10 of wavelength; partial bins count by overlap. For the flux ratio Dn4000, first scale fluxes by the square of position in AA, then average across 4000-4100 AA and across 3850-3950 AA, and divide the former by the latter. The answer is 1.86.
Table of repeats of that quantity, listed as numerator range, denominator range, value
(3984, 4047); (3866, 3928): 1.62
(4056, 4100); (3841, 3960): 1.82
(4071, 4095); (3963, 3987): 1.85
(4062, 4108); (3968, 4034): 1.14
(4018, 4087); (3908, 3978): 1.83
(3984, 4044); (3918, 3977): 1.99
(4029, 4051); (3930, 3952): 2.14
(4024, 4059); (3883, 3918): 1.48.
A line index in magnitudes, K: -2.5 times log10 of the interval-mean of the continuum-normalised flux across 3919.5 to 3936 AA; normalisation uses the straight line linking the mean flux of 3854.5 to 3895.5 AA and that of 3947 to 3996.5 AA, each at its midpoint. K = 0.50 mag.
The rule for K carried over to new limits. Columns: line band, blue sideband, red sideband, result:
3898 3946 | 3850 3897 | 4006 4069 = 0.20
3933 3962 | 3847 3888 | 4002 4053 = 0.30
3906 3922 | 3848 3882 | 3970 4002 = -0.14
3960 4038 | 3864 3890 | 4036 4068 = -0.01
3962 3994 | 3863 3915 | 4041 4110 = 0.20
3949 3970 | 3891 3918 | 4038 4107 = 0.36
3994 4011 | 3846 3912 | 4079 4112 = -0.14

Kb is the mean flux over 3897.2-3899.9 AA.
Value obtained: 8.14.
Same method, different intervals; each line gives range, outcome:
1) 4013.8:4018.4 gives 11.7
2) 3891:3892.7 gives 8.53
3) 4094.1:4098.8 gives 11.6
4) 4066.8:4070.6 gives 11.4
